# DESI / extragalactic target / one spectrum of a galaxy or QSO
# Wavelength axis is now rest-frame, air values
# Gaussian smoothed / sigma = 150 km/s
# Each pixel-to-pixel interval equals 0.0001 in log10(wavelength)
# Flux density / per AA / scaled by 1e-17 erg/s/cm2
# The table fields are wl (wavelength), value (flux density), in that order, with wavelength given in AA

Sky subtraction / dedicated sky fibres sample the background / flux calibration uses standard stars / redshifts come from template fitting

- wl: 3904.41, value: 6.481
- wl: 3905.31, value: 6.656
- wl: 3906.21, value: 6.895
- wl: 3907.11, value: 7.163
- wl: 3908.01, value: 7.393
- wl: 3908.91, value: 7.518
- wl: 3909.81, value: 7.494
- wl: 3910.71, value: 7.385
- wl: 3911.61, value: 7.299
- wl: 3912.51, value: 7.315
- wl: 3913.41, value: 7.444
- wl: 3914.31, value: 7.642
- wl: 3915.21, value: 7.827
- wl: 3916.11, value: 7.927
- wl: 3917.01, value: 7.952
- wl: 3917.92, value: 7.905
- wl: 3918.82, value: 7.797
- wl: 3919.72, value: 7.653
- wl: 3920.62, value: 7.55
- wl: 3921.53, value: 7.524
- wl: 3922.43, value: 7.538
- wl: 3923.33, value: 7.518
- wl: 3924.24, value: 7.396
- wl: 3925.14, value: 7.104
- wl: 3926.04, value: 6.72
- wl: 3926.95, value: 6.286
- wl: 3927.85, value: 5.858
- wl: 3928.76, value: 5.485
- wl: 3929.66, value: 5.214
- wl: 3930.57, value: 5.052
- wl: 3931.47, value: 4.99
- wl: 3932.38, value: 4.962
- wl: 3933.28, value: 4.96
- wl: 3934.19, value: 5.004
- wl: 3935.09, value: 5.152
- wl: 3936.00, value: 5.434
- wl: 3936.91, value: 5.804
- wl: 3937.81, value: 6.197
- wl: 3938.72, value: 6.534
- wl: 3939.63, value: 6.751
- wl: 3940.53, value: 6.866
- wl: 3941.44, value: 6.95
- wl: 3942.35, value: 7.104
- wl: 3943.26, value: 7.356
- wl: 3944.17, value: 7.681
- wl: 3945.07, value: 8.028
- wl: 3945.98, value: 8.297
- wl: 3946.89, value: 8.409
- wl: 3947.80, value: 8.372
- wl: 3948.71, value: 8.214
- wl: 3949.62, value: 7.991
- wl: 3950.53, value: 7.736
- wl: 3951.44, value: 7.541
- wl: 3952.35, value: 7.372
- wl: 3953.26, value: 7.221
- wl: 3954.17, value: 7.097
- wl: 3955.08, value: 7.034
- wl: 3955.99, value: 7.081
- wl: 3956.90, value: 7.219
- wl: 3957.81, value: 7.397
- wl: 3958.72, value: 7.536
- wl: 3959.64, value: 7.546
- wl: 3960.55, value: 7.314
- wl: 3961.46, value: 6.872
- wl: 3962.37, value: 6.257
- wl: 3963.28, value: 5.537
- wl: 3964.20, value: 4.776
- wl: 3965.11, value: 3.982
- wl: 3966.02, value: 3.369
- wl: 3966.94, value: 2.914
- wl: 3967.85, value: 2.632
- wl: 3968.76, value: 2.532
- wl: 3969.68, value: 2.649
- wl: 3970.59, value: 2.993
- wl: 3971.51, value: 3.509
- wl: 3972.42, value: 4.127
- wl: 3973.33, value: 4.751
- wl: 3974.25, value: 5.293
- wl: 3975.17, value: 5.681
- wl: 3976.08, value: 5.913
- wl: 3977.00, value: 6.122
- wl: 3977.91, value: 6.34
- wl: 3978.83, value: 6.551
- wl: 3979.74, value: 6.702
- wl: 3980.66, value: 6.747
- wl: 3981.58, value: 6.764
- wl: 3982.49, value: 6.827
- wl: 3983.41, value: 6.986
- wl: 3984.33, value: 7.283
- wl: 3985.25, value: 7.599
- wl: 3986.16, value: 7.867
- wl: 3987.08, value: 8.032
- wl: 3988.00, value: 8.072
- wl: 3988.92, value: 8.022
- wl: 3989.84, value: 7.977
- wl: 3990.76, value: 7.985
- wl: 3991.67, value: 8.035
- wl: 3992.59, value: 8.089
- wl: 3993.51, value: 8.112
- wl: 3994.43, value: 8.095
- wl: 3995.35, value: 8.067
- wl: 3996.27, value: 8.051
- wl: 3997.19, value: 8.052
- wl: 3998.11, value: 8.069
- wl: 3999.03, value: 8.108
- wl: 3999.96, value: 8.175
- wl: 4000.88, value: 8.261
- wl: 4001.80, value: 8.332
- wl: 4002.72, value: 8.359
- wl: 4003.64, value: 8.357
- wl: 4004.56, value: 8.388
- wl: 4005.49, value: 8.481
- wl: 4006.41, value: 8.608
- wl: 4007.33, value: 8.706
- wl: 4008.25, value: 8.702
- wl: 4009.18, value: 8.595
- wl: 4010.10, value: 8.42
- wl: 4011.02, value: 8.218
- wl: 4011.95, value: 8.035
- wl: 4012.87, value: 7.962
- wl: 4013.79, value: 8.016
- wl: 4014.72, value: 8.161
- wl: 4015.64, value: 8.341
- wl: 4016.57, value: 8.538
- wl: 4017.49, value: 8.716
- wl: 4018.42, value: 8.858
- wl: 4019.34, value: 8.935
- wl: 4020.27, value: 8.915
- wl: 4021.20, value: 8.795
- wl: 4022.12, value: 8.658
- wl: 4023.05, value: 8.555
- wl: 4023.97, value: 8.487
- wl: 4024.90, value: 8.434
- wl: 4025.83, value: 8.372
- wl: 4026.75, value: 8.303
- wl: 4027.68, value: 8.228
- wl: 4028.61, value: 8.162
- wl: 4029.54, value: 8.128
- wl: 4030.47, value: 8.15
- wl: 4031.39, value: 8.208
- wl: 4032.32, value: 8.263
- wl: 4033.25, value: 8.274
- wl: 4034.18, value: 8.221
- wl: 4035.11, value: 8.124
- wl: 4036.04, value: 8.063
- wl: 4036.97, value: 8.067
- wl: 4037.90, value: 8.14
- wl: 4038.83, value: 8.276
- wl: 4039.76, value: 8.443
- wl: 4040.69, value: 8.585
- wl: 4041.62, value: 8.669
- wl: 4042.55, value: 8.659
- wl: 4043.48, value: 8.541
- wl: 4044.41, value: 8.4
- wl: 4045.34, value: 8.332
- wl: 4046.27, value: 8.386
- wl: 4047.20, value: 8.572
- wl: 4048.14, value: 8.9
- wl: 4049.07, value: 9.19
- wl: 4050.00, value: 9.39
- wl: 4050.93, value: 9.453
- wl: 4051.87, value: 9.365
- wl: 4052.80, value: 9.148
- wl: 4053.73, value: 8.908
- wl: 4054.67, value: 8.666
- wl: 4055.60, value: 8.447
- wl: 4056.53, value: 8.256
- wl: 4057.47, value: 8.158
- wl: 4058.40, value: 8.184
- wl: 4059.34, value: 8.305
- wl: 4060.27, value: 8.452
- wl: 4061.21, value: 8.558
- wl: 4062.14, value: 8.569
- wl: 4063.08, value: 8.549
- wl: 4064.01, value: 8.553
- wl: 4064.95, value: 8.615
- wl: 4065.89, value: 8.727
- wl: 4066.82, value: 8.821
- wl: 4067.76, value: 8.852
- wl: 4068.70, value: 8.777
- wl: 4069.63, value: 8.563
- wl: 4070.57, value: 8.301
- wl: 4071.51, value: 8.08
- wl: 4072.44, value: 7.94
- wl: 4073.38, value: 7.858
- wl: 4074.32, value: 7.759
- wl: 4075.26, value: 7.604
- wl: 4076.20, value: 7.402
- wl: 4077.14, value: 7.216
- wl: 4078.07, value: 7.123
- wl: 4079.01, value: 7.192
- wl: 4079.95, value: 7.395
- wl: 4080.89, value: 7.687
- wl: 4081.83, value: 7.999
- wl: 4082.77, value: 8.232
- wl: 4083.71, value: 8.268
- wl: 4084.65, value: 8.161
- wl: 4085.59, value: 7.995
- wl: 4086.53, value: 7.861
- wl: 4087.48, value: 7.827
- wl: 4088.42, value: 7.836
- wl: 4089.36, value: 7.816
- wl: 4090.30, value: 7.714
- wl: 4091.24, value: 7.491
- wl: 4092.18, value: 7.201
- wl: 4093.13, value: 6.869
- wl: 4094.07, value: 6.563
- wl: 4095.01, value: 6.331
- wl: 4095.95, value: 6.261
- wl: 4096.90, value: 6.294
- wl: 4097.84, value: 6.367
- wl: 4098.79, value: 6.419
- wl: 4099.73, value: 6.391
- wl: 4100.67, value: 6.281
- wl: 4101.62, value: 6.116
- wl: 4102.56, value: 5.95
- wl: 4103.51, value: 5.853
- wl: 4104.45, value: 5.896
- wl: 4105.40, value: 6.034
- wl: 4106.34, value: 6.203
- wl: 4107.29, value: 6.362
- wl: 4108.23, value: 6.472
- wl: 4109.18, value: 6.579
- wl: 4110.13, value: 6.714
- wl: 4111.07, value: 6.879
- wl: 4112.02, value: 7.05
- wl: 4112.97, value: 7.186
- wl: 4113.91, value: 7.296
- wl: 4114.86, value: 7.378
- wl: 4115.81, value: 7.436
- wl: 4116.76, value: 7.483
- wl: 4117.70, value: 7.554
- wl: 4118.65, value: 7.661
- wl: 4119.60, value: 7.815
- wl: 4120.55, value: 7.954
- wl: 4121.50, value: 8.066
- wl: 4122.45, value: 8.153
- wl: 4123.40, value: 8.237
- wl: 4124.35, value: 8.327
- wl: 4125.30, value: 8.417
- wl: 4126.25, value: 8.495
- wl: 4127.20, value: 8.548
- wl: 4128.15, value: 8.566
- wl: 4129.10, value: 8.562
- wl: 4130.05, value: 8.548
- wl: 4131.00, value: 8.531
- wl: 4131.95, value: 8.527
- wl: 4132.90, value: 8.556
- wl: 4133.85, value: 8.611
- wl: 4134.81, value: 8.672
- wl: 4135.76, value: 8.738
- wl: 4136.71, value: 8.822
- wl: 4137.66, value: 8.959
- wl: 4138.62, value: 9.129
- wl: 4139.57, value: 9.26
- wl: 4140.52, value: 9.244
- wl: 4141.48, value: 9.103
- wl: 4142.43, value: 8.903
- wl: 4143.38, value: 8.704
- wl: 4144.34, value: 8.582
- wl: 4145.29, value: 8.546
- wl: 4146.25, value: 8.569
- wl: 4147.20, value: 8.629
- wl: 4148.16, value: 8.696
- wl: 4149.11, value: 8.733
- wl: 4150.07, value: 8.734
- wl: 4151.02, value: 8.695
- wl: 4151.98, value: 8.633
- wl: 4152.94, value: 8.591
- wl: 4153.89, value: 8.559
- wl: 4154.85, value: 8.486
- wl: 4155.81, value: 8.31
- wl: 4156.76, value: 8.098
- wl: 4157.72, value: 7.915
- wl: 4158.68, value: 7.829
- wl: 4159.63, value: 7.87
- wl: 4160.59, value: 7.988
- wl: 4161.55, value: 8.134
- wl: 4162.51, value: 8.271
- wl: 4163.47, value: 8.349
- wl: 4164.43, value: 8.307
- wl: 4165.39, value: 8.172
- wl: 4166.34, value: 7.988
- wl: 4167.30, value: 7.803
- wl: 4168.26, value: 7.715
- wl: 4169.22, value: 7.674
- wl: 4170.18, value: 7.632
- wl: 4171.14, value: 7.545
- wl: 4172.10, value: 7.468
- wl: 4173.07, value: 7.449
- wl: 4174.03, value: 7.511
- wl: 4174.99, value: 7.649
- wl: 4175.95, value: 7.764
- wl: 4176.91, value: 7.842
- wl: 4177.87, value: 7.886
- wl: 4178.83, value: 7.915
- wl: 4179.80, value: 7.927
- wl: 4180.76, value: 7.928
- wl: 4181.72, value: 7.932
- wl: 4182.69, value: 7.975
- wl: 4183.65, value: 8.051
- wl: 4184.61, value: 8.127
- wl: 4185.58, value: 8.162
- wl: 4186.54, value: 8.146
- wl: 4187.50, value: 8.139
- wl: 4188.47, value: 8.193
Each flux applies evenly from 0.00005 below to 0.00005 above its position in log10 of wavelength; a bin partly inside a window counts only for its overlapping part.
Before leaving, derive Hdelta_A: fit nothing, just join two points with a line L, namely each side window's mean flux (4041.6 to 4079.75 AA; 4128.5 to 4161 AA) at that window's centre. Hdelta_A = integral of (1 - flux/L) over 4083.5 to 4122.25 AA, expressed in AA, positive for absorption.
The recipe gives 6.8 AA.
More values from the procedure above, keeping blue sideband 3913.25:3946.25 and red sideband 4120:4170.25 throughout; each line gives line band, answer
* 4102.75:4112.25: 2.1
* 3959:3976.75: 5.8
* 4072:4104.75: 3.3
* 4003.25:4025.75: -3.3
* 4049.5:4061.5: -1.5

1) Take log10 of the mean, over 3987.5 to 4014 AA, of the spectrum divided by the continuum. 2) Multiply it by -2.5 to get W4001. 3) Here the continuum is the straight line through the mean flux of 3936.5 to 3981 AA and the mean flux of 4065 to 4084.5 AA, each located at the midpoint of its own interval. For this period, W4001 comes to -0.20 mag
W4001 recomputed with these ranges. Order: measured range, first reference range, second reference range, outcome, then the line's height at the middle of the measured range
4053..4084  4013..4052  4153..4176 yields 0.02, 8.35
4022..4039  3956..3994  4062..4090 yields -0.15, 7.18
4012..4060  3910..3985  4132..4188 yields -0.18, 7.19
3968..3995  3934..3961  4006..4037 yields 0.21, 7.73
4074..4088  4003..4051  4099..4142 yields 0.04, 8.02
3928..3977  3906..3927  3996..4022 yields 0.28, 7.82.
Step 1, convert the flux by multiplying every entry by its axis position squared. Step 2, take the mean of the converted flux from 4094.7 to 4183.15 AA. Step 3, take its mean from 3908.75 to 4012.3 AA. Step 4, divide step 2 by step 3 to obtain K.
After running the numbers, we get 1.24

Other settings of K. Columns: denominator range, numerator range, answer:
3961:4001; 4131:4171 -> 1.45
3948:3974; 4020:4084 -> 1.52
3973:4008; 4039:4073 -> 1.18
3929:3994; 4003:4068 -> 1.38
